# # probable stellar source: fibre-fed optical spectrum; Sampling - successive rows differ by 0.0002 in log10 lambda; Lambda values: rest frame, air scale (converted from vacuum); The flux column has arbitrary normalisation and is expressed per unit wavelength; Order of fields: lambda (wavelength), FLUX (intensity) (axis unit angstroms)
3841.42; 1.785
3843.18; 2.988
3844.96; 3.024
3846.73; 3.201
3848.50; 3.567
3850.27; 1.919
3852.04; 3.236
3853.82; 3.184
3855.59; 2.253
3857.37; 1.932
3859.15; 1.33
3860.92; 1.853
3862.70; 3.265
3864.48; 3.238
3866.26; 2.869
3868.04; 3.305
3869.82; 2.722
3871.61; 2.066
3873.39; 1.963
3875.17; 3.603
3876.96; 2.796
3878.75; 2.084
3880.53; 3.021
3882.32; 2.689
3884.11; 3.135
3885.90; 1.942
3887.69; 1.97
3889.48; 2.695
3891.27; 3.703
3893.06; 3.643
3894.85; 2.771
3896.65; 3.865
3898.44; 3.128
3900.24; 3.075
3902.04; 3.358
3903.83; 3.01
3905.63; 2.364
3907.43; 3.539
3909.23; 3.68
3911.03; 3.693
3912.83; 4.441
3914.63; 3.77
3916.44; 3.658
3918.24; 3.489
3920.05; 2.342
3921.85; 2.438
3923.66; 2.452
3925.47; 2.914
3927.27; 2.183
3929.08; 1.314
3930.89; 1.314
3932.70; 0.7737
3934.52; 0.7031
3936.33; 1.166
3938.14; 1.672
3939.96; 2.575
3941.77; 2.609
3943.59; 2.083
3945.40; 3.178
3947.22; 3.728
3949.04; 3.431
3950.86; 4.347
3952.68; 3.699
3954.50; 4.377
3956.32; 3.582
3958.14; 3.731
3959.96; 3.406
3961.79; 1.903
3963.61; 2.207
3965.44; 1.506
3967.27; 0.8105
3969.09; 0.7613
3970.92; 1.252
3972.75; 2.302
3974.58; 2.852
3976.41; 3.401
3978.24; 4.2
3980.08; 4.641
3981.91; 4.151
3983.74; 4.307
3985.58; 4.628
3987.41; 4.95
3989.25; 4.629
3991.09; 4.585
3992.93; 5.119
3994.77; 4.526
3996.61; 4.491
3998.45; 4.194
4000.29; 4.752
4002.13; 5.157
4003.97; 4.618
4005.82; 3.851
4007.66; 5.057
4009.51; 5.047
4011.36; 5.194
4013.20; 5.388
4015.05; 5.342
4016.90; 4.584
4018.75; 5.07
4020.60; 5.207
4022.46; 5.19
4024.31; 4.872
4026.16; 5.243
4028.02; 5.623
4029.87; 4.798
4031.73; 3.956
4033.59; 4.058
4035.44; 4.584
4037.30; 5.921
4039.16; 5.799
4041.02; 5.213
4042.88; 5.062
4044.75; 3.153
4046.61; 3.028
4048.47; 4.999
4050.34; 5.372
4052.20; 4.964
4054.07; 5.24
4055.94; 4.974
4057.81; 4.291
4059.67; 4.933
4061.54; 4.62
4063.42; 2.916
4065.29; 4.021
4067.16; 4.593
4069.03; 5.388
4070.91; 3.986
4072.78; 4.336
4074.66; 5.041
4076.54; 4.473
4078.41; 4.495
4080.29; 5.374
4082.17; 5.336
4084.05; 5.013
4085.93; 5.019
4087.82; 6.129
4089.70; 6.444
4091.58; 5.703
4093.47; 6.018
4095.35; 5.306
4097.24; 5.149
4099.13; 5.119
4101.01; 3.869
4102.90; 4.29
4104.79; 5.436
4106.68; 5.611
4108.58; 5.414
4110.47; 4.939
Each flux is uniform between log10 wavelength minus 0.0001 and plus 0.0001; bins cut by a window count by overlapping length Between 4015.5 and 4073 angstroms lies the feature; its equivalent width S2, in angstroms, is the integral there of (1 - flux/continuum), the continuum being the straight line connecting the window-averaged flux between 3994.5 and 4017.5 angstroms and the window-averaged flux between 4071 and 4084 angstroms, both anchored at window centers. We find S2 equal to 1.0 angstroms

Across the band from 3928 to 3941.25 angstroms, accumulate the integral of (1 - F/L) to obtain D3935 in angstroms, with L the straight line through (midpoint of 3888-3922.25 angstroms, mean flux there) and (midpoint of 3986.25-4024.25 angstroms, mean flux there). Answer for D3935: 8.3 angstroms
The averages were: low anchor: 3.29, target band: 1.41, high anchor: 4.85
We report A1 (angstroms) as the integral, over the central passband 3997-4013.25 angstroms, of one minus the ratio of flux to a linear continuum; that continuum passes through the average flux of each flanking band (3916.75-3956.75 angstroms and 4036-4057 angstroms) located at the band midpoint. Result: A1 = -3.08 angstroms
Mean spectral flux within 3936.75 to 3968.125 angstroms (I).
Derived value 2.85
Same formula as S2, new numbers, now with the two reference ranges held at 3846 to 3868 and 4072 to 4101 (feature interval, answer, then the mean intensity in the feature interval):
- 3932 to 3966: 9.4 angstroms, 2.69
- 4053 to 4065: 1.1 angstroms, 4.47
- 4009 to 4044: -3.8 angstroms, 5.05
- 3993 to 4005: -1.1 angstroms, 4.65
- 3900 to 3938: 8.0 angstroms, 2.62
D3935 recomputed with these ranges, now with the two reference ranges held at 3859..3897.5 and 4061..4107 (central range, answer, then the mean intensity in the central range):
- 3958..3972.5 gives 7.1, 1.87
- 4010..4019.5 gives -2.0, 5.11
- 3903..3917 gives -1.8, 3.52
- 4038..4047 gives -0.1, 4.57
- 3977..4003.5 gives -4.2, 4.58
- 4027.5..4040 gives -1.5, 4.94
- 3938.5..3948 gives 1.9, 2.76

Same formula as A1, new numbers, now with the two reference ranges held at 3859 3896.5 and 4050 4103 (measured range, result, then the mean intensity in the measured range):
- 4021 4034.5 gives -1.40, 4.83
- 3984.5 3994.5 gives -1.99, 4.75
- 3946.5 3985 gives 6.41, 3.09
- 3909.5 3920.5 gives -1.64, 3.62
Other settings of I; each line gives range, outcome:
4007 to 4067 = 4.8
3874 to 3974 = 2.72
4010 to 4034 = 4.98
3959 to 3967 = 2.15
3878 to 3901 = 2.91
